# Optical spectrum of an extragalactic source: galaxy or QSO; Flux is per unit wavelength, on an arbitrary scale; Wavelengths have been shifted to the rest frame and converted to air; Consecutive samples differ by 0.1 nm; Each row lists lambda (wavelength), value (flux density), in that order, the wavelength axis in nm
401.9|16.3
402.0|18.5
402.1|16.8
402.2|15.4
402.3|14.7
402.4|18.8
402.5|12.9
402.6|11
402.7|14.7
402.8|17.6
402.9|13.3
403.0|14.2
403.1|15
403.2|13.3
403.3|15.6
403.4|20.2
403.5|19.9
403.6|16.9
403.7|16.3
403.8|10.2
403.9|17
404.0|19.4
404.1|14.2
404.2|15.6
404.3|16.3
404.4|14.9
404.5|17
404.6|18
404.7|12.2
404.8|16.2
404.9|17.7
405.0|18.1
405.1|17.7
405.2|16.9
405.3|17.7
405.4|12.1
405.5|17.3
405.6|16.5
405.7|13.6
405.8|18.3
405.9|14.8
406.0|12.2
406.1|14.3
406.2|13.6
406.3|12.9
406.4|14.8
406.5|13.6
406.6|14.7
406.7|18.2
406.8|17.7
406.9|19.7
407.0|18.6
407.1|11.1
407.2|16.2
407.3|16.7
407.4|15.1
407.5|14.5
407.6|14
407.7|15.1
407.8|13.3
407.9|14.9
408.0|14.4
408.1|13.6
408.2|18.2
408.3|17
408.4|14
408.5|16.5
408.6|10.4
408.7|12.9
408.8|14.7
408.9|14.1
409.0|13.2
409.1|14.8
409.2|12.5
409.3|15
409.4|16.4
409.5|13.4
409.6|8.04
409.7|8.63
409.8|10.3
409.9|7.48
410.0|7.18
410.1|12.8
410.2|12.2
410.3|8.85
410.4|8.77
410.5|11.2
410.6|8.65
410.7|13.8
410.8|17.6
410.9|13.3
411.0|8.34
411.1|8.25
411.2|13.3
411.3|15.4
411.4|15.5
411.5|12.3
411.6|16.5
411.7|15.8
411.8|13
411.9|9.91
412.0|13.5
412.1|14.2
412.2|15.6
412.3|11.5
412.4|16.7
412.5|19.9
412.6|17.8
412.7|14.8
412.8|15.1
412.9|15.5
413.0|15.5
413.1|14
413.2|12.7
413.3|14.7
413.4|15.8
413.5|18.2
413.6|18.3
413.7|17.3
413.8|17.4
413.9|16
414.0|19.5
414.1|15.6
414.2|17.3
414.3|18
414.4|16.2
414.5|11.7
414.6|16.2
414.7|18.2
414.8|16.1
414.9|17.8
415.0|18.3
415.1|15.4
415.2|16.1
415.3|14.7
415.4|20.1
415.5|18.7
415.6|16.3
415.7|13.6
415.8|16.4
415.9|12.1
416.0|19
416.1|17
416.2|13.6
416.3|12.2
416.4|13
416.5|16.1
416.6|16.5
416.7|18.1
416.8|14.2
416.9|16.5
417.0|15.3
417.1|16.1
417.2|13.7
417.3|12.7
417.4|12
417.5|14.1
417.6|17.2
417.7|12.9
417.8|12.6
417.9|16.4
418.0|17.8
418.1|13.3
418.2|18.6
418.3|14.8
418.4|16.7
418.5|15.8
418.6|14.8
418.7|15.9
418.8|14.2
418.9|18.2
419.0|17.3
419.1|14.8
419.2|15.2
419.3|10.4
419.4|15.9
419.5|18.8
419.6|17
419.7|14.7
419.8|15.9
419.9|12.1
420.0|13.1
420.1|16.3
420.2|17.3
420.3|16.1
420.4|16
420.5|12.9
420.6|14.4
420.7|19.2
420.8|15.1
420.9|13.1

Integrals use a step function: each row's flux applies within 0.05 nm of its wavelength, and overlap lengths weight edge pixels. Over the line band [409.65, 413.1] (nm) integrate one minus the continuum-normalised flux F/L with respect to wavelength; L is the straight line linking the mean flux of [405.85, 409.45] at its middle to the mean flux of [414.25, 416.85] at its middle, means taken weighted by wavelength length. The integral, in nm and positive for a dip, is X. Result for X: 0.55 nm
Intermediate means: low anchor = 14.8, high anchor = 16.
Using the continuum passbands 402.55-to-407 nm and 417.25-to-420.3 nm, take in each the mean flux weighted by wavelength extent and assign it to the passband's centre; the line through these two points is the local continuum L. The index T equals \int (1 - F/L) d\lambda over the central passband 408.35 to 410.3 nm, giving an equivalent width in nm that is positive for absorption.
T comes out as 0.42 nm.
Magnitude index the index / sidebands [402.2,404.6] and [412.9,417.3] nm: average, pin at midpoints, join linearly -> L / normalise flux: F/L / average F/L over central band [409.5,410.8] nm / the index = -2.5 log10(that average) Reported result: 0.47 mag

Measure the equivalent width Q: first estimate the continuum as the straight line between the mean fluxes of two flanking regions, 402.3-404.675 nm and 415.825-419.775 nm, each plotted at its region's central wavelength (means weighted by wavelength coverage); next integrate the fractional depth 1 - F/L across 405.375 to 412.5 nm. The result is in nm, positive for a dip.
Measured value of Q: 0.82 nm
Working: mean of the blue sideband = 15.7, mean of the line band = 13.8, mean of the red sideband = 15.3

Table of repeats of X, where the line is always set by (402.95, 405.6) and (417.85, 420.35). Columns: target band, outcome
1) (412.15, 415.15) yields -0.075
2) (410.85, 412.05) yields 0.225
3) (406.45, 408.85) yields 0.124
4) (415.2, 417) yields -0.001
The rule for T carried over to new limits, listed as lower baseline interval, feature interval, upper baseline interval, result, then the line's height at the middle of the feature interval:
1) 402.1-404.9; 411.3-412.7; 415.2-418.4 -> 0.06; 15.5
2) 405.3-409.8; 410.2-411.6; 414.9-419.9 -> 0.26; 14.9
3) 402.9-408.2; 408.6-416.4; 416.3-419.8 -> 0.54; 15.4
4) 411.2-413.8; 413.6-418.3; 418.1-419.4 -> -0.15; 15.4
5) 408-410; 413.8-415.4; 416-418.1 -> -0.25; 14.4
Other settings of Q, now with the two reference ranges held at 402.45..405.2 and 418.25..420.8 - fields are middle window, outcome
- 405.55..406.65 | 0.088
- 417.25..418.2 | 0.060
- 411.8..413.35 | 0.091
